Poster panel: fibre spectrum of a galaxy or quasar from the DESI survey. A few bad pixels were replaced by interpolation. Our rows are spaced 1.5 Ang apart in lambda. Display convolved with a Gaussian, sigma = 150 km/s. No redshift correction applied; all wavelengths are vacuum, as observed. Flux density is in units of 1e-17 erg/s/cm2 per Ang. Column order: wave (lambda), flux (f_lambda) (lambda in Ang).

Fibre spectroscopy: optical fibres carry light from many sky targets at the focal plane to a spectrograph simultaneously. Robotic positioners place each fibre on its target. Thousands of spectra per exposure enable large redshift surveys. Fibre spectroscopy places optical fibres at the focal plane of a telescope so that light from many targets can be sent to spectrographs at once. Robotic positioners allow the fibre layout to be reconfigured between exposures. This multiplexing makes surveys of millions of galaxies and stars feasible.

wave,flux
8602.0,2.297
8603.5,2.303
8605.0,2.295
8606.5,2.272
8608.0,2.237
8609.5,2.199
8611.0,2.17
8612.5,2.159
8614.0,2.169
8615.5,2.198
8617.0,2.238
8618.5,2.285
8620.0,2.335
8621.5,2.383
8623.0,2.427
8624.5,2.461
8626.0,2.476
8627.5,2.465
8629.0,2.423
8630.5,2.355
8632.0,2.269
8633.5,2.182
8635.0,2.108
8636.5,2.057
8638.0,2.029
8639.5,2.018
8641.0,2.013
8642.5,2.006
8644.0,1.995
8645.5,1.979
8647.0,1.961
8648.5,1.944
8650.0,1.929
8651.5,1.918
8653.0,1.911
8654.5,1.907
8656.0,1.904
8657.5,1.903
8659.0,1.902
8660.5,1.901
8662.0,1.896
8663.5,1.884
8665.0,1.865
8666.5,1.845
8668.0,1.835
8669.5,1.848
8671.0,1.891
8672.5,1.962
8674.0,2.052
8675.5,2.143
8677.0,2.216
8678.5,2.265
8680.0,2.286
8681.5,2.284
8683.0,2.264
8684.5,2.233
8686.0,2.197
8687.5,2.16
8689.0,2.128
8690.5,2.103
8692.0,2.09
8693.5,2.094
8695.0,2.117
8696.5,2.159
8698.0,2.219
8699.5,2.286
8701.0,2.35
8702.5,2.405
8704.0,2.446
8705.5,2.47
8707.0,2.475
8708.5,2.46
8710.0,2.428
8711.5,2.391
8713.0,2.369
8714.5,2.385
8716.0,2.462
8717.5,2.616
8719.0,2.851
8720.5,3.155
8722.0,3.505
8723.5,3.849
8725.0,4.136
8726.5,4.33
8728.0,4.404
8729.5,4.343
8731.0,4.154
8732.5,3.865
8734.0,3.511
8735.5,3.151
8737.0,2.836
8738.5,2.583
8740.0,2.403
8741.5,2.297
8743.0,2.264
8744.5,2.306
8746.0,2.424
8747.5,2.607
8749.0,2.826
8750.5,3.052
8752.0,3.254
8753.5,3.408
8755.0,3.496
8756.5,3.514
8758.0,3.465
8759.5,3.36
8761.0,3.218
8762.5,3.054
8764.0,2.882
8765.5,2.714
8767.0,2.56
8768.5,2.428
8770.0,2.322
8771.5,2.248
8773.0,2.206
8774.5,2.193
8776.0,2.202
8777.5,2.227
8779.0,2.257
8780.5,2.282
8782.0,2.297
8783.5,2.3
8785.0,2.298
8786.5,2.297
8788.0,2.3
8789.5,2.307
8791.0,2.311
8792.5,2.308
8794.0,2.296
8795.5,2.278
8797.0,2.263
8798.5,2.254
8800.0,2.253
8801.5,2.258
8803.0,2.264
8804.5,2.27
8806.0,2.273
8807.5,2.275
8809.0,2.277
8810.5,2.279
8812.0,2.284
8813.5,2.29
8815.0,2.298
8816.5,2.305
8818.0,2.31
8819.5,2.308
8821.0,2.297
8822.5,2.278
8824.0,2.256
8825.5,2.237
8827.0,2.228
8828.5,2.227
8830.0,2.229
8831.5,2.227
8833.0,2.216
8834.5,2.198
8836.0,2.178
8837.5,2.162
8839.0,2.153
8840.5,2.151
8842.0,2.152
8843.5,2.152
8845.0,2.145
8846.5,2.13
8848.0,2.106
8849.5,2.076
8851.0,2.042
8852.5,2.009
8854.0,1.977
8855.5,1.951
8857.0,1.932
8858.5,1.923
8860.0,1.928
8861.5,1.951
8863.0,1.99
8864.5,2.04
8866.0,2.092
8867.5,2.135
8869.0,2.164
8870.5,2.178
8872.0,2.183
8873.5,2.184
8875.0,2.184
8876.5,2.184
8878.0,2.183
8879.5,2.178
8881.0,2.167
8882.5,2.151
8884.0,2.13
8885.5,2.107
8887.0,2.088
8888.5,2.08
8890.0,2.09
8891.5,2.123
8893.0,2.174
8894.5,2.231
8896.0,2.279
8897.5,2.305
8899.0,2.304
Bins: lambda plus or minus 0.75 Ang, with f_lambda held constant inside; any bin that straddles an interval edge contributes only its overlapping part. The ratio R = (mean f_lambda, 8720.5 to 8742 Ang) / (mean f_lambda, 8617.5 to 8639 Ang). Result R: 1.53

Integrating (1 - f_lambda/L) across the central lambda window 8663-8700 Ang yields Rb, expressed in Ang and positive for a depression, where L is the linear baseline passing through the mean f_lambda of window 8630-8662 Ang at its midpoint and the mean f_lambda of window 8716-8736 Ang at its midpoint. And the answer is 8.5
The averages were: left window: 2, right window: 3.64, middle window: 2.1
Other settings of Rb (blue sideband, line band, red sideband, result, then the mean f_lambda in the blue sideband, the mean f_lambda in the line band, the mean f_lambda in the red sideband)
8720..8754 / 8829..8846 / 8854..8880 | 1.2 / 3.25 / 2.18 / 2.08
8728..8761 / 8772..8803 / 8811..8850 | 4.7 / 3.13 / 2.27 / 2.22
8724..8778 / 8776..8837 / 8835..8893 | 6.9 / 3.01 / 2.27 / 2.1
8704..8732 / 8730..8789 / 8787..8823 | -0.2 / 3.14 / 2.75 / 2.28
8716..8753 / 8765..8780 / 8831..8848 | 2.6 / 3.18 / 2.33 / 2.17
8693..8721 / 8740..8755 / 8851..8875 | -2.7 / 2.42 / 2.74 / 2.05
